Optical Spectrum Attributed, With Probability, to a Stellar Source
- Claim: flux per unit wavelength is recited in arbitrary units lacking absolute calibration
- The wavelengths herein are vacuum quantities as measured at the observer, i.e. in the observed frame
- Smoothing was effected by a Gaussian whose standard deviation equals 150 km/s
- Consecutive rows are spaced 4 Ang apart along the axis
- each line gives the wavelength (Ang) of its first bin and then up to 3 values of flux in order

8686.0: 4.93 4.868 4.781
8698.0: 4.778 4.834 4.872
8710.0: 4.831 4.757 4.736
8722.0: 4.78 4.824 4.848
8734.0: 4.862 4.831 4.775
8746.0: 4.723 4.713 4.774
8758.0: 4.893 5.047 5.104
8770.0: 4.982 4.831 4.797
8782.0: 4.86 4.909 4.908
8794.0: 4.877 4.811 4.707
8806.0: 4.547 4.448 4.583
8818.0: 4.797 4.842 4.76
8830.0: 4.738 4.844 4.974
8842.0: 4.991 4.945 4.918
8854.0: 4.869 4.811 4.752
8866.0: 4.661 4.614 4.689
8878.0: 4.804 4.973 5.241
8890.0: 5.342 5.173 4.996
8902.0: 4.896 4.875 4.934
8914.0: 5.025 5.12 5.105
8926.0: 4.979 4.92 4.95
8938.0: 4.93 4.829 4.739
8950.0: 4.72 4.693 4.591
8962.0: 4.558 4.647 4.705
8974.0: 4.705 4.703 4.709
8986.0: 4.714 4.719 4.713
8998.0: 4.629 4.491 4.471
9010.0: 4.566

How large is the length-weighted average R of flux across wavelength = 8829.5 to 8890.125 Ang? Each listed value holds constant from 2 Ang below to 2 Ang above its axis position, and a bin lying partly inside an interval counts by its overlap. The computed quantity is 4.87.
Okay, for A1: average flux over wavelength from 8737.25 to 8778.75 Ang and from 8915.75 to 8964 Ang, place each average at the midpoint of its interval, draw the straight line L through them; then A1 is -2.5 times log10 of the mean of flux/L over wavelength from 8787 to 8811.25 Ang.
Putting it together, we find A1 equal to 0.029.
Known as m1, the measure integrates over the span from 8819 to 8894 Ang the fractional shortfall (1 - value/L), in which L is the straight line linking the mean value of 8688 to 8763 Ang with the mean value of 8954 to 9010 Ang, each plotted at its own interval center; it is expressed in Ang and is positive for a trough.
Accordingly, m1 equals -2.49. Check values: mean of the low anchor 4.81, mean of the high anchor 4.64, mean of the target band 4.88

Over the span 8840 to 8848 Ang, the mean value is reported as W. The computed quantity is 4.97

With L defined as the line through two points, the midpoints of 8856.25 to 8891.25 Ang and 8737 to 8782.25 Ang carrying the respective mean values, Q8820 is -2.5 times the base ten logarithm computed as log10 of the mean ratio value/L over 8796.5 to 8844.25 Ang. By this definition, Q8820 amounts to 0.025 mag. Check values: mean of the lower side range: 4.86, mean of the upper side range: 4.87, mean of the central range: 4.75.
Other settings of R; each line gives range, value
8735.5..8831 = 4.8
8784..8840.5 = 4.77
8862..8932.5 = 4.96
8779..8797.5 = 4.88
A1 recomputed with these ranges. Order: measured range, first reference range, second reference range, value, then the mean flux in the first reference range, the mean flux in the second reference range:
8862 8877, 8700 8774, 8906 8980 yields 0.035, 4.84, 4.83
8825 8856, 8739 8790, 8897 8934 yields 0.009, 4.87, 4.98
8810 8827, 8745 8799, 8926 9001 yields 0.030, 4.88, 4.74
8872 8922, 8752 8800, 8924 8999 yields -0.047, 4.9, 4.75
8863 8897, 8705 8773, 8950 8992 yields -0.043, 4.84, 4.68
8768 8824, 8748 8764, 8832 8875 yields 0.015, 4.86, 4.83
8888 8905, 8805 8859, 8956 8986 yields -0.078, 4.79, 4.66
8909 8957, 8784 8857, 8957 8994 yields -0.044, 4.8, 4.68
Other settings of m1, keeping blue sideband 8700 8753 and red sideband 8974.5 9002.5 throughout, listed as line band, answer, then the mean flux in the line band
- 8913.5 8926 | -0.96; 5.07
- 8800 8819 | 0.61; 4.61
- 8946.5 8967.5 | 0.20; 4.65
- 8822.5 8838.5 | -0.22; 4.82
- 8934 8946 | -0.42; 4.87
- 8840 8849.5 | -0.43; 4.96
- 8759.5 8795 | -1.11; 4.92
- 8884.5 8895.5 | -1.24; 5.26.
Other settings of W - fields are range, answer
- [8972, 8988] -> 4.71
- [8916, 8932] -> 5.03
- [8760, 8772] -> 5.04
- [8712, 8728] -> 4.77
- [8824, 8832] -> 4.75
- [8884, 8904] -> 5.13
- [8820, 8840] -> 4.83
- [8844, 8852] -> 4.93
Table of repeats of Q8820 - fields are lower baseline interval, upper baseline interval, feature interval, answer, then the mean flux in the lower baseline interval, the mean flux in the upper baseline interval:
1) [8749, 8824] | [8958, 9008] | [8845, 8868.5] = -0.014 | 4.81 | 4.64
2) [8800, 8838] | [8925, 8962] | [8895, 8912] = -0.038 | 4.71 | 4.8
